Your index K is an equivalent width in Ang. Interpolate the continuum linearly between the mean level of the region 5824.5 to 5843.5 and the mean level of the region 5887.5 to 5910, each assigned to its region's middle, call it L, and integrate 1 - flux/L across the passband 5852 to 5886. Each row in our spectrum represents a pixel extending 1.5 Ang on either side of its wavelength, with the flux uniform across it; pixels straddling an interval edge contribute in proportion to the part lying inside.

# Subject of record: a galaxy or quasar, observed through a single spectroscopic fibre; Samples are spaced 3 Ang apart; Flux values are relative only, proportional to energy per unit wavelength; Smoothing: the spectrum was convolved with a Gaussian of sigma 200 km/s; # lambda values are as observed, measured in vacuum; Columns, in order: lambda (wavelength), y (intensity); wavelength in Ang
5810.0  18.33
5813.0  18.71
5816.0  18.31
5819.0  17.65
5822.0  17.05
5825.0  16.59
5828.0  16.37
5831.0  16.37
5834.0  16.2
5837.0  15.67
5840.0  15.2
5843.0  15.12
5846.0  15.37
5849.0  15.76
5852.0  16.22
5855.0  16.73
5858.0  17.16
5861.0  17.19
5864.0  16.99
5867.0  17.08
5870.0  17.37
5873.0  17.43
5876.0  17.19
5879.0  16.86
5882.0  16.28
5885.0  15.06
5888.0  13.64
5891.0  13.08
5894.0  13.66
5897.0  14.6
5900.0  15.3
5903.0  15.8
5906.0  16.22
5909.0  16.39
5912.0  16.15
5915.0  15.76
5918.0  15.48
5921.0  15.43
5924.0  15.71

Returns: -3.31 Ang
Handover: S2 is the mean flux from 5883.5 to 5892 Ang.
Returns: 14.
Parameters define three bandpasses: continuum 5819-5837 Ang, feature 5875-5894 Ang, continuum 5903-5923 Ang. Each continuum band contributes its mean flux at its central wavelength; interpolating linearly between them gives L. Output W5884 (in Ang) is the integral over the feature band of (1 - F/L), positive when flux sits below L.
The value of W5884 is 1.1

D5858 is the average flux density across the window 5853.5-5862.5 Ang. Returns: 17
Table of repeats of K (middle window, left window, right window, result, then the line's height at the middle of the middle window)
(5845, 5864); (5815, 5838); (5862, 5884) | 0.47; 16.9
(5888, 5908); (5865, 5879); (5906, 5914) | 2.17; 16.5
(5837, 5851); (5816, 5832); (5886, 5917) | 0.89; 16.5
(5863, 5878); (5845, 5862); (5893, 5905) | -1.27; 15.9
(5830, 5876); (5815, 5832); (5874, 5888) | 0.35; 16.6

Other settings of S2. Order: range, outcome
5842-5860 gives 16.1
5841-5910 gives 15.9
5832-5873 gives 16.4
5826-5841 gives 16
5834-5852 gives 15.6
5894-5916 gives 15.6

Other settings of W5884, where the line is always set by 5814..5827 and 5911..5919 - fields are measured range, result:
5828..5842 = 1.0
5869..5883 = -0.5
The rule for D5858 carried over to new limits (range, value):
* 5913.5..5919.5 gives 15.6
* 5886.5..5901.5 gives 14.1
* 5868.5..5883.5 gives 17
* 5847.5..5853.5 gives 16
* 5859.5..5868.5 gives 17.1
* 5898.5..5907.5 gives 15.8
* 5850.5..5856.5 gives 16.5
